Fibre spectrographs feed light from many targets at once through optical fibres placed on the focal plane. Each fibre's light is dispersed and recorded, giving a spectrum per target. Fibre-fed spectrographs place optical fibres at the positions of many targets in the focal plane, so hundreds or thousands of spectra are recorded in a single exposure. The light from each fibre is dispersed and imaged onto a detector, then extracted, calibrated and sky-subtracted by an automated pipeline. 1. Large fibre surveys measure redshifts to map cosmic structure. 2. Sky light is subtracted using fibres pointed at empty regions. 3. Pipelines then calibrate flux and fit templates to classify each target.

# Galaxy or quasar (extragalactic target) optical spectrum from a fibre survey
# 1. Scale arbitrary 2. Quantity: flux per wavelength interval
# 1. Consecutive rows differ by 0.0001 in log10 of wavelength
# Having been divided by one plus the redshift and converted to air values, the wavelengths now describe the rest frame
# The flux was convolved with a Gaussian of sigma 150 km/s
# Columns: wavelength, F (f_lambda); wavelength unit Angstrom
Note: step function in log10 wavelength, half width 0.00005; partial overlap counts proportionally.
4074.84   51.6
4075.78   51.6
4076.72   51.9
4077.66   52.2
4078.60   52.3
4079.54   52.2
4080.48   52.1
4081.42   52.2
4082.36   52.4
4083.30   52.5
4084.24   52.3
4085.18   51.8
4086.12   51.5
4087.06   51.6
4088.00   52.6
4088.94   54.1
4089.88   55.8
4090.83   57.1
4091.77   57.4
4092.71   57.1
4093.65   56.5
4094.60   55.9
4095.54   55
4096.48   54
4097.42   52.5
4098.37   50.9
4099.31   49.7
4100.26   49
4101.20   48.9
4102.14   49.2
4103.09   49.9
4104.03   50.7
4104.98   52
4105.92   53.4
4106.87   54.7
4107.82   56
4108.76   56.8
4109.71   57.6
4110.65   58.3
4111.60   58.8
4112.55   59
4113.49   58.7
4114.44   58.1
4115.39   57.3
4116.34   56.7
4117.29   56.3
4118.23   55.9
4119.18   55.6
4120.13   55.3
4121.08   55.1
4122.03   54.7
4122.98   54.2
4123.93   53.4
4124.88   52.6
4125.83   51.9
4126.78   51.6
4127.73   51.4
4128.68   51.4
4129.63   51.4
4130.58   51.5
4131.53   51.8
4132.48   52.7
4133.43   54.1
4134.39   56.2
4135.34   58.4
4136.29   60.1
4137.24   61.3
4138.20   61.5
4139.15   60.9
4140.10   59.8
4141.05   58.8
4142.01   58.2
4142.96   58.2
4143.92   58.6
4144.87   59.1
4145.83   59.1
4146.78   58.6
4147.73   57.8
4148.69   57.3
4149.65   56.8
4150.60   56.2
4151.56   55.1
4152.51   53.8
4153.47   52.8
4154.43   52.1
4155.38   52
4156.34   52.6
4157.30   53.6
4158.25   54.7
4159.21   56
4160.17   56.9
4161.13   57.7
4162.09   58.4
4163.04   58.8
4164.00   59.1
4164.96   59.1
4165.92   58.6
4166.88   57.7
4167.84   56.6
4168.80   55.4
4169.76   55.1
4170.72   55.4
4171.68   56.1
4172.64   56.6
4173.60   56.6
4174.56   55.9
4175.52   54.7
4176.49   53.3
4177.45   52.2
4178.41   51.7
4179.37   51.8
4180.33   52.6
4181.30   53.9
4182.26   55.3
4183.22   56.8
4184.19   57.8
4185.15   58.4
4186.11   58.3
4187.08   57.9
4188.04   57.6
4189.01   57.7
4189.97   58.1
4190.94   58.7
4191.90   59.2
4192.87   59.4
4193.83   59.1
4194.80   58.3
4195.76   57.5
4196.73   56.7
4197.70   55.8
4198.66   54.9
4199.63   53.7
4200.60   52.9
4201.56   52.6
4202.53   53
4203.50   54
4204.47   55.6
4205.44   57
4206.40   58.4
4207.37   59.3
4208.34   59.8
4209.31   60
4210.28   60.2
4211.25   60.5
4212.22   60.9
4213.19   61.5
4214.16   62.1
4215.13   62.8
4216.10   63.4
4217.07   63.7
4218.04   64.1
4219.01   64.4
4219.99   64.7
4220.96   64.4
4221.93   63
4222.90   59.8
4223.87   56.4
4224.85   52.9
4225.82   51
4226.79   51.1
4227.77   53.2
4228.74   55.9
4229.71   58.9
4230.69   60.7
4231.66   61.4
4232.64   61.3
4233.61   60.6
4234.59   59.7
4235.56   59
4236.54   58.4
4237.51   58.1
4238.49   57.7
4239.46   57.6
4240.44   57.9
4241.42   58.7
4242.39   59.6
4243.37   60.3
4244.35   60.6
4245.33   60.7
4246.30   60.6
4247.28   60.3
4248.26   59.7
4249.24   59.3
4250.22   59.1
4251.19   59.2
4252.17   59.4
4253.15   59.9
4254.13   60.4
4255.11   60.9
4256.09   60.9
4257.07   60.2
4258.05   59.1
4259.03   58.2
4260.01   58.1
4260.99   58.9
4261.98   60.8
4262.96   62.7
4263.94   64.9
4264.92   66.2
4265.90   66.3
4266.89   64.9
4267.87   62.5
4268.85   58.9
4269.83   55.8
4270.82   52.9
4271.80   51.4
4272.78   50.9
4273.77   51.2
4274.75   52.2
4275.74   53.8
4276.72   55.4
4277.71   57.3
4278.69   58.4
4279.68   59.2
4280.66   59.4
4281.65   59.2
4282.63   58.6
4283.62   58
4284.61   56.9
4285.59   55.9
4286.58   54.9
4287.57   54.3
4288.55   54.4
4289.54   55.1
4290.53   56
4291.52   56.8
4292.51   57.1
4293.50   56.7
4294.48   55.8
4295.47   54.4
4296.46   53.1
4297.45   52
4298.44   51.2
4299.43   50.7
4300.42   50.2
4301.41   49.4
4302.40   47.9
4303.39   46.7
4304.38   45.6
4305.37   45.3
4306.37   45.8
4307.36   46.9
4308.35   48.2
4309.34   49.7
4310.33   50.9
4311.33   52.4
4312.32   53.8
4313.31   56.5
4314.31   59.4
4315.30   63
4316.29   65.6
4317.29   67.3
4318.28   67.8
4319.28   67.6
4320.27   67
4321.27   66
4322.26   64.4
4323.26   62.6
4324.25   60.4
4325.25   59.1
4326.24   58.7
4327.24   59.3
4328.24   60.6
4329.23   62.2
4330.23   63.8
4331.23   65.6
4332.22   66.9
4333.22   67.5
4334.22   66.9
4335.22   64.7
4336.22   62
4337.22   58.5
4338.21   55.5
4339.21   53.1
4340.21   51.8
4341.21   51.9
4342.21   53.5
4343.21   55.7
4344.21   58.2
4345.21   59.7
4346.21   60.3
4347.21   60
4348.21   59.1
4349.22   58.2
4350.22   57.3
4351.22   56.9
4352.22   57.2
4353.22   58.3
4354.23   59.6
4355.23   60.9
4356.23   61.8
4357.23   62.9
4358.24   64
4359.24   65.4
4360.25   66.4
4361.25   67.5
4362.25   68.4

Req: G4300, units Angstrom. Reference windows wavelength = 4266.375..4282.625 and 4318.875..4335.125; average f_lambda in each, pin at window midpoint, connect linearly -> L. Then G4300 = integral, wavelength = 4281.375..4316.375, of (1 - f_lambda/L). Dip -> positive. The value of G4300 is 3.7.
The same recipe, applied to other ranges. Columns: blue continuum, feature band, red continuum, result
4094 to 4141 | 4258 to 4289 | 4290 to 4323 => -1.5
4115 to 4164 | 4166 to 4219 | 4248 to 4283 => -0.2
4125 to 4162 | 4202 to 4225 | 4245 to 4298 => -1.3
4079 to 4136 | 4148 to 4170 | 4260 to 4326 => -0.5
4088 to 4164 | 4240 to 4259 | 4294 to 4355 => -1.1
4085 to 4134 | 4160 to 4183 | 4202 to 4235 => 0.5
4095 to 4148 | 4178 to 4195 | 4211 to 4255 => 0.3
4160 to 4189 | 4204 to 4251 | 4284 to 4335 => -2.5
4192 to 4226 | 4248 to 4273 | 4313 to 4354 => -0.1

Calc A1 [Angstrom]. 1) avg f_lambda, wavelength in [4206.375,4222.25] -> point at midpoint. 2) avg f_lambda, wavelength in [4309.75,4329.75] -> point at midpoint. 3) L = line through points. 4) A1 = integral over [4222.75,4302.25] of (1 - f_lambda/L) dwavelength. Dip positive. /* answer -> 5.4 Angstrom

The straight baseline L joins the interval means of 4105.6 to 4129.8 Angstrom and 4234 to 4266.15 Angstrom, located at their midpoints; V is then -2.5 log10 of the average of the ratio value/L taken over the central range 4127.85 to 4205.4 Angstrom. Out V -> 0.02 mag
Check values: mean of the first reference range 55.3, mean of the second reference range 60.1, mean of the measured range 56.2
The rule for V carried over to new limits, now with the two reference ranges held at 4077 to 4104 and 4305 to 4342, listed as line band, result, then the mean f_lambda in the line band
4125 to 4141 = -0.03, 55.4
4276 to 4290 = 0.02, 56.9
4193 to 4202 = 0.00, 55.9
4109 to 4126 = -0.05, 56.1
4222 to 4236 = -0.02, 57.5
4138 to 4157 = -0.05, 56.9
